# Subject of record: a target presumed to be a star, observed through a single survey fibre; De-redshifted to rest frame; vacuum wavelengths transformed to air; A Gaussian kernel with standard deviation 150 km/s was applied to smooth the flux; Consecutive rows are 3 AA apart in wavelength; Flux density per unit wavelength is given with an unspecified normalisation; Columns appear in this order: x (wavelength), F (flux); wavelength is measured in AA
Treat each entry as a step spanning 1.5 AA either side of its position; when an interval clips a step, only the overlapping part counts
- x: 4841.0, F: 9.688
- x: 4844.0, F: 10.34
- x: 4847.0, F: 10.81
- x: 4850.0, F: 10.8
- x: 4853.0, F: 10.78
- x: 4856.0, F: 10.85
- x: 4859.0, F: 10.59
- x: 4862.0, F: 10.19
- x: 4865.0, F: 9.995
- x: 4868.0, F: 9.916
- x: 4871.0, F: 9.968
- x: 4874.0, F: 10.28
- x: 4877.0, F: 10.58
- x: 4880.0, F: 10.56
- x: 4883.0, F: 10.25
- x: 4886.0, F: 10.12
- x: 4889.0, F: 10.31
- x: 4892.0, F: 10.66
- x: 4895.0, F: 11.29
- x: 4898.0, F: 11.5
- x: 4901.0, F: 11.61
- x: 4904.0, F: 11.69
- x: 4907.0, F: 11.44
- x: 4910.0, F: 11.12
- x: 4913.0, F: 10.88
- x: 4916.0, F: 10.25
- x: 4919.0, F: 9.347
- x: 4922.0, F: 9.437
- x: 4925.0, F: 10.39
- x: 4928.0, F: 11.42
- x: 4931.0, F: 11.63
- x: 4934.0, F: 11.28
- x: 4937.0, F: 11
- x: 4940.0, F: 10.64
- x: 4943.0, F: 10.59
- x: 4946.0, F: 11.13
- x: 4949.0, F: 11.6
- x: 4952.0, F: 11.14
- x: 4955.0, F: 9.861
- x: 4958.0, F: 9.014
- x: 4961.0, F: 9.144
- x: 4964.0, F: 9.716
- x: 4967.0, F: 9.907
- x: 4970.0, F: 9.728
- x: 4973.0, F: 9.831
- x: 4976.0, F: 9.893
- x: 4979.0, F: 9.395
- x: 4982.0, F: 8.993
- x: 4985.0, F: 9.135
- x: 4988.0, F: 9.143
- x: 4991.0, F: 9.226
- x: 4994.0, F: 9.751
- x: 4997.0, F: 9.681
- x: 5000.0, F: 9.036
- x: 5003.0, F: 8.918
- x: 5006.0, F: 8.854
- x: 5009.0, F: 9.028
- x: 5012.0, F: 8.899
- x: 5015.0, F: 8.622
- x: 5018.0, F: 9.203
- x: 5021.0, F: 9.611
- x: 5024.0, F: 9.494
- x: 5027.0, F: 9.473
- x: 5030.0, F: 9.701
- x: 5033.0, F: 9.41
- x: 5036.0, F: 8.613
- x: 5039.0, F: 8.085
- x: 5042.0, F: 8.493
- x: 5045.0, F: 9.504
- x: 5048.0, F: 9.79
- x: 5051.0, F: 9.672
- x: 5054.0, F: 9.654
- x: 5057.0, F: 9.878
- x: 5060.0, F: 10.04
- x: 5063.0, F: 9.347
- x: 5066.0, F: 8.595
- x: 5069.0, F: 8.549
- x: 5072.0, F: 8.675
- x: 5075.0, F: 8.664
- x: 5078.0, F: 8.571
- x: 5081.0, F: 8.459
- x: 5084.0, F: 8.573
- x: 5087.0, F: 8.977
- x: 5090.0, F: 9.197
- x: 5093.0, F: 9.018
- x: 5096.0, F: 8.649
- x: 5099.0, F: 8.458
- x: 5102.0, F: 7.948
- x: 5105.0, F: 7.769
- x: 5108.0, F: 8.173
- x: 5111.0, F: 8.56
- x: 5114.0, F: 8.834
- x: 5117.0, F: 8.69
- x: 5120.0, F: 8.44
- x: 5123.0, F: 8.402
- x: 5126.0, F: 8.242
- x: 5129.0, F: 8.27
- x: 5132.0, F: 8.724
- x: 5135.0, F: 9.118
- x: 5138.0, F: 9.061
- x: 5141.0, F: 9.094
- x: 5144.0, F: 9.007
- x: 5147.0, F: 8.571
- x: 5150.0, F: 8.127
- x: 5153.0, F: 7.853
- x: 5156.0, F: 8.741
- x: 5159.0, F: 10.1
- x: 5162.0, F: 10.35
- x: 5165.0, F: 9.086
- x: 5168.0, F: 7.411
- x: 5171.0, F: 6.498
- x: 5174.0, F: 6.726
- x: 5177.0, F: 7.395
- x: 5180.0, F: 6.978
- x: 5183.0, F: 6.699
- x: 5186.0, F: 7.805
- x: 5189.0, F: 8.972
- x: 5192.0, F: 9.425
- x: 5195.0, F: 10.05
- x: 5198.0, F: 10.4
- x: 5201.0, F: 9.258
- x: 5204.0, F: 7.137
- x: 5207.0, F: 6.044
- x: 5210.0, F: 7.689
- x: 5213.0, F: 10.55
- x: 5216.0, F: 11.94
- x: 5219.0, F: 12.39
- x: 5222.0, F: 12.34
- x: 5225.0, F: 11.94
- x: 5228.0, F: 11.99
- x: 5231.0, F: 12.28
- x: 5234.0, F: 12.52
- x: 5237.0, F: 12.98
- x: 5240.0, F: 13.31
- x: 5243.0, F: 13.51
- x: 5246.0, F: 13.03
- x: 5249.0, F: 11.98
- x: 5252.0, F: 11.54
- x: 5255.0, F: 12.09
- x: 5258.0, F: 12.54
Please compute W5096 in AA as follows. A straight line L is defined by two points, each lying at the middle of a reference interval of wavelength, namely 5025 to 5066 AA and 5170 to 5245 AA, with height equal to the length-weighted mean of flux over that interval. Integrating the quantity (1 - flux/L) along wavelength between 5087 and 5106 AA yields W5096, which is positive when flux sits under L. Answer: 1.90 AA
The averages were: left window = 9.33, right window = 9.92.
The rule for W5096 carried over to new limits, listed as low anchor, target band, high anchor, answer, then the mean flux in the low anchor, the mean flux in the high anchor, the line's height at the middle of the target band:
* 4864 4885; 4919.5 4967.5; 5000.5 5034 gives -3.7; 10.2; 9.19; 9.73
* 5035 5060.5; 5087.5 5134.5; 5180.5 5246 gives 5.9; 9.29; 10.4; 9.73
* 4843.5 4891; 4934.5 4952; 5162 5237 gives -1.5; 10.4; 9.41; 10.2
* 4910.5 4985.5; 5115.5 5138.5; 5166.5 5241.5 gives 2.8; 10.2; 9.63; 9.81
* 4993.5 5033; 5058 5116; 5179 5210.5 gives 1.0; 9.24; 8.26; 8.84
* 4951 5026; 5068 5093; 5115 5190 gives 0.2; 9.4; 8.33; 8.8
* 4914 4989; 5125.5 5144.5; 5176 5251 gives 2.8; 10.2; 10.4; 10.3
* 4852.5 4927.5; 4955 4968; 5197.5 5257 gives 1.5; 10.6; 11.3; 10.7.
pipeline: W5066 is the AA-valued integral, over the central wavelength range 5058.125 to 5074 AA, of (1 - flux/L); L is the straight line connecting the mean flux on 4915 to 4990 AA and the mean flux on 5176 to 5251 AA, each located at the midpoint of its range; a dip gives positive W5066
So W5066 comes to 1.8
